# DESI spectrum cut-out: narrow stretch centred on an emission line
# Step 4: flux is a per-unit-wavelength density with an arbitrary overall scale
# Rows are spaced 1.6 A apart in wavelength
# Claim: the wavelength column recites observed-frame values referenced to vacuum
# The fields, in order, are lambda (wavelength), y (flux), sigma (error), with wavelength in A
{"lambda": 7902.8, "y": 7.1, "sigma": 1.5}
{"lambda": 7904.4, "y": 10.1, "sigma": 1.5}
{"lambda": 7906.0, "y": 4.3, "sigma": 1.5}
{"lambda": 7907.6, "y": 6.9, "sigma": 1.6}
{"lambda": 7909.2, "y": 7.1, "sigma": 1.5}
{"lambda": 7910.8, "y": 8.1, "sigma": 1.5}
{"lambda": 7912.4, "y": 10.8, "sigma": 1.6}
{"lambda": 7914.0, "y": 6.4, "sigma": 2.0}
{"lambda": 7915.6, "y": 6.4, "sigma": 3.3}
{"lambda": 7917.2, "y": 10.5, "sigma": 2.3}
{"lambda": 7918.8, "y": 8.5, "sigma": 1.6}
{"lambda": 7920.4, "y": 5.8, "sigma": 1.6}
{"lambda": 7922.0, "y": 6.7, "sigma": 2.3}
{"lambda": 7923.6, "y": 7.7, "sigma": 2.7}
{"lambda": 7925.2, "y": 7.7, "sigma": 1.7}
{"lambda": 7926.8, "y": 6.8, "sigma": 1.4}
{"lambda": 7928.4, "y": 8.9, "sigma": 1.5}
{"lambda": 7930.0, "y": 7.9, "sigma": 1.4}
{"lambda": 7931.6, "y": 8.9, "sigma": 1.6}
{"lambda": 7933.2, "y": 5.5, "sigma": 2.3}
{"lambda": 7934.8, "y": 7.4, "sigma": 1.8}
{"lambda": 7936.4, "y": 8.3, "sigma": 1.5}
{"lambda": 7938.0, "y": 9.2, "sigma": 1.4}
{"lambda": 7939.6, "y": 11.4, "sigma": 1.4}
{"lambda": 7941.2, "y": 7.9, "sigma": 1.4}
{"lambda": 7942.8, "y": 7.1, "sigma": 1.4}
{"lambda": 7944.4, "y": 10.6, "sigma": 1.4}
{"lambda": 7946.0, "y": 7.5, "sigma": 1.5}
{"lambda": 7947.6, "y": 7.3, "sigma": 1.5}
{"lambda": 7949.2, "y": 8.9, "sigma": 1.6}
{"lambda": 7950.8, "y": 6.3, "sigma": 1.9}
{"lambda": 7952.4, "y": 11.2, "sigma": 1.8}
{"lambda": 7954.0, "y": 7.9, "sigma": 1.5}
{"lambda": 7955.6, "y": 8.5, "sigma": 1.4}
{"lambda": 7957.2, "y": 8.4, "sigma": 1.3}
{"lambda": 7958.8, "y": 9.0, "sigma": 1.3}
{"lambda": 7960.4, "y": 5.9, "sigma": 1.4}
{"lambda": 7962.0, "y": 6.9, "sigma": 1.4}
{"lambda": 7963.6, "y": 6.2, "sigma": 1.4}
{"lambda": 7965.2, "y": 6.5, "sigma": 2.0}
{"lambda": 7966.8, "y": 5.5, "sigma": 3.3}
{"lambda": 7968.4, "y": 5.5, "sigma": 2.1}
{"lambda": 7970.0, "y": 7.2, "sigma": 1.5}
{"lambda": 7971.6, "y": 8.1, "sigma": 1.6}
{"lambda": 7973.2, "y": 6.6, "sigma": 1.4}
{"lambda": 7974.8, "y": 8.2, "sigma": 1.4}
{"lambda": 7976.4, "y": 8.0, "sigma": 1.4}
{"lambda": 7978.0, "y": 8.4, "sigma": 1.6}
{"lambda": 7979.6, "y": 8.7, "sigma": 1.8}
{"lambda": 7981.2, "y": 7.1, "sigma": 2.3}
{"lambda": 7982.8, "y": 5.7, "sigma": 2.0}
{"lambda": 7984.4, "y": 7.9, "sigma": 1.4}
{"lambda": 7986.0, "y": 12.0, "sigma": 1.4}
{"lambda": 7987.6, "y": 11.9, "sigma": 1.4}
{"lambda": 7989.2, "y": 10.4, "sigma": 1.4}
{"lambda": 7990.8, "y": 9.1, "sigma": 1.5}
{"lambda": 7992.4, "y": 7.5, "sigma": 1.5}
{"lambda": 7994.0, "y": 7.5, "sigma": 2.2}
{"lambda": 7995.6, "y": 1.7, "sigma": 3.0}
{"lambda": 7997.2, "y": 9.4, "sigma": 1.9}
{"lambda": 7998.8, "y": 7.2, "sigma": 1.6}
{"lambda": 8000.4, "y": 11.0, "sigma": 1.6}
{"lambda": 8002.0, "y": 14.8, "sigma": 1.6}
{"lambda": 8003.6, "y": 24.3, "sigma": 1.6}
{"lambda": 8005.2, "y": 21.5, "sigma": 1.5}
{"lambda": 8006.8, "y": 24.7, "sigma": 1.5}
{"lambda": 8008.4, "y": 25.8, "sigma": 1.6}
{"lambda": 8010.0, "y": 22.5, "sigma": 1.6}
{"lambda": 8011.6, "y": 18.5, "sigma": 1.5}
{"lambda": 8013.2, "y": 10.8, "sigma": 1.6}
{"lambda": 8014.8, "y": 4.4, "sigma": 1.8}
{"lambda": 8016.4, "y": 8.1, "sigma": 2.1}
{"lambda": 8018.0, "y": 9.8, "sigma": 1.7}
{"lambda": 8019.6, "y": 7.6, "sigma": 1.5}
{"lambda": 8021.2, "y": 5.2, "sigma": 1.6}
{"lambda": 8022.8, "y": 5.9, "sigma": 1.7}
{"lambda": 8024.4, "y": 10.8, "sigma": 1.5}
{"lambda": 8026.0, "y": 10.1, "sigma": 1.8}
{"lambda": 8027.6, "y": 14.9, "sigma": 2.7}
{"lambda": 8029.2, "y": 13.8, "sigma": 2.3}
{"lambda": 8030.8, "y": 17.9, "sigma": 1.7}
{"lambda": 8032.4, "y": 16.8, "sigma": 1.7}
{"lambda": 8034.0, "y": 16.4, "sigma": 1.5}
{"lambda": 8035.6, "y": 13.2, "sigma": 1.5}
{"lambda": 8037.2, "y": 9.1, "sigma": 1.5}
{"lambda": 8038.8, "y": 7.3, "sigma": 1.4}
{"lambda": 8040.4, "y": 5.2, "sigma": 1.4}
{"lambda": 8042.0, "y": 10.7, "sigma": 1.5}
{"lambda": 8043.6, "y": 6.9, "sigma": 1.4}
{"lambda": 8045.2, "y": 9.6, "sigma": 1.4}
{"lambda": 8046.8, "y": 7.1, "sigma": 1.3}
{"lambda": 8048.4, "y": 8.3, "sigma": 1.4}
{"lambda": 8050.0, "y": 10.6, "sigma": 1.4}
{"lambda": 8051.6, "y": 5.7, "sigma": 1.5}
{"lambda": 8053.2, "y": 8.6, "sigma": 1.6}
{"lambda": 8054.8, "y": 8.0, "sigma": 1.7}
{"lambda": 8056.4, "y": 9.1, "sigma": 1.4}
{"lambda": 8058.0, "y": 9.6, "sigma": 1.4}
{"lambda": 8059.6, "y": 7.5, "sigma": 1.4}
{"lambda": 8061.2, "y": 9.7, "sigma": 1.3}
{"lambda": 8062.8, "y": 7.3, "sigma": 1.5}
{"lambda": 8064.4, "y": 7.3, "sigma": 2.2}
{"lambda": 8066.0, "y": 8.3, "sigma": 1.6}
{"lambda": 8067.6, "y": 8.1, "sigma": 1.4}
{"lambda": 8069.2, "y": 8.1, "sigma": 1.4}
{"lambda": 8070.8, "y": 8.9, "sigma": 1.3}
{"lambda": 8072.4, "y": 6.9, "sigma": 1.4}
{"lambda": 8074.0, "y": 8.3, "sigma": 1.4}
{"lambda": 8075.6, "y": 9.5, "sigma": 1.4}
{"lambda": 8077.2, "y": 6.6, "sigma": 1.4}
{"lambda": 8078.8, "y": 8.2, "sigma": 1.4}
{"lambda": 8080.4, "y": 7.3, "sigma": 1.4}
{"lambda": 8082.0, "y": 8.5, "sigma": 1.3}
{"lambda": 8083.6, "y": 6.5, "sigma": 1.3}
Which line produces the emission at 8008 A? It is Halpha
